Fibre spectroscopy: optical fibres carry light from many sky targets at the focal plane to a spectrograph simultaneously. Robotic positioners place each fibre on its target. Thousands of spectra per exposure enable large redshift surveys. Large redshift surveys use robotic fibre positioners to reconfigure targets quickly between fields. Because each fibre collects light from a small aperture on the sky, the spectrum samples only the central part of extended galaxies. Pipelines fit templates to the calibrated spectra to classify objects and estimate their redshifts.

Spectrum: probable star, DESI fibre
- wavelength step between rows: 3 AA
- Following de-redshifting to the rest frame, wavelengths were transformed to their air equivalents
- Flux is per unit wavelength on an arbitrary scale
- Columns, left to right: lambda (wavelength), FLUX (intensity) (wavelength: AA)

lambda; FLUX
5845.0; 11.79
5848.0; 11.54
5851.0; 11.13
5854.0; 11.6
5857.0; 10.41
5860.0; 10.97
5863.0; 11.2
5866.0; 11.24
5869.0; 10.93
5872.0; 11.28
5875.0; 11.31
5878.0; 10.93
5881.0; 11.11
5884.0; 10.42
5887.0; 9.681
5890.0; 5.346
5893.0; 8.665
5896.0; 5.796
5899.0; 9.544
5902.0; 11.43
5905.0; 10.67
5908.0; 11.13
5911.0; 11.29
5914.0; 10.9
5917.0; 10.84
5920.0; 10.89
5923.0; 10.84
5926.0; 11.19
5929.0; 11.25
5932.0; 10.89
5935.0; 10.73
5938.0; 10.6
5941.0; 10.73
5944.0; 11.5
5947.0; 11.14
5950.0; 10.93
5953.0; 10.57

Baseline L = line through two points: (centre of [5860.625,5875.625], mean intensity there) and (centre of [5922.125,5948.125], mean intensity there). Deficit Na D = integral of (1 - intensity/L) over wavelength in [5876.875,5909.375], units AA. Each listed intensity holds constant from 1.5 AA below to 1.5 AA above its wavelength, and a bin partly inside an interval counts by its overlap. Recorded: 4.70 AA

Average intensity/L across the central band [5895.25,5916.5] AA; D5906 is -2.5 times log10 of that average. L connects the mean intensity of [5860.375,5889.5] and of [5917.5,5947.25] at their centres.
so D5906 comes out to 0.06 mag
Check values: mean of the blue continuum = 10.7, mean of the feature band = 10.3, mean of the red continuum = 11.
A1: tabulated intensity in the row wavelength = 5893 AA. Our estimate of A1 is 8.665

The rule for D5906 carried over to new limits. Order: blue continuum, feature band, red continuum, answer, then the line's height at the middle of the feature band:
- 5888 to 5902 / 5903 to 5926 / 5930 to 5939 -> -0.18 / 9.3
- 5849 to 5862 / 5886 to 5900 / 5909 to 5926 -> 0.39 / 11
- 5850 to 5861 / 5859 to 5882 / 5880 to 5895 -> -0.12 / 10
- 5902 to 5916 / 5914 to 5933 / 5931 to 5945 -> 0.00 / 11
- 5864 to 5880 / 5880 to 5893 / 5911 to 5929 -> 0.23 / 11.1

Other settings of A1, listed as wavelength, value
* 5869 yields 10.93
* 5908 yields 11.13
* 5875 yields 11.31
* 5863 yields 11.2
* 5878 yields 10.93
